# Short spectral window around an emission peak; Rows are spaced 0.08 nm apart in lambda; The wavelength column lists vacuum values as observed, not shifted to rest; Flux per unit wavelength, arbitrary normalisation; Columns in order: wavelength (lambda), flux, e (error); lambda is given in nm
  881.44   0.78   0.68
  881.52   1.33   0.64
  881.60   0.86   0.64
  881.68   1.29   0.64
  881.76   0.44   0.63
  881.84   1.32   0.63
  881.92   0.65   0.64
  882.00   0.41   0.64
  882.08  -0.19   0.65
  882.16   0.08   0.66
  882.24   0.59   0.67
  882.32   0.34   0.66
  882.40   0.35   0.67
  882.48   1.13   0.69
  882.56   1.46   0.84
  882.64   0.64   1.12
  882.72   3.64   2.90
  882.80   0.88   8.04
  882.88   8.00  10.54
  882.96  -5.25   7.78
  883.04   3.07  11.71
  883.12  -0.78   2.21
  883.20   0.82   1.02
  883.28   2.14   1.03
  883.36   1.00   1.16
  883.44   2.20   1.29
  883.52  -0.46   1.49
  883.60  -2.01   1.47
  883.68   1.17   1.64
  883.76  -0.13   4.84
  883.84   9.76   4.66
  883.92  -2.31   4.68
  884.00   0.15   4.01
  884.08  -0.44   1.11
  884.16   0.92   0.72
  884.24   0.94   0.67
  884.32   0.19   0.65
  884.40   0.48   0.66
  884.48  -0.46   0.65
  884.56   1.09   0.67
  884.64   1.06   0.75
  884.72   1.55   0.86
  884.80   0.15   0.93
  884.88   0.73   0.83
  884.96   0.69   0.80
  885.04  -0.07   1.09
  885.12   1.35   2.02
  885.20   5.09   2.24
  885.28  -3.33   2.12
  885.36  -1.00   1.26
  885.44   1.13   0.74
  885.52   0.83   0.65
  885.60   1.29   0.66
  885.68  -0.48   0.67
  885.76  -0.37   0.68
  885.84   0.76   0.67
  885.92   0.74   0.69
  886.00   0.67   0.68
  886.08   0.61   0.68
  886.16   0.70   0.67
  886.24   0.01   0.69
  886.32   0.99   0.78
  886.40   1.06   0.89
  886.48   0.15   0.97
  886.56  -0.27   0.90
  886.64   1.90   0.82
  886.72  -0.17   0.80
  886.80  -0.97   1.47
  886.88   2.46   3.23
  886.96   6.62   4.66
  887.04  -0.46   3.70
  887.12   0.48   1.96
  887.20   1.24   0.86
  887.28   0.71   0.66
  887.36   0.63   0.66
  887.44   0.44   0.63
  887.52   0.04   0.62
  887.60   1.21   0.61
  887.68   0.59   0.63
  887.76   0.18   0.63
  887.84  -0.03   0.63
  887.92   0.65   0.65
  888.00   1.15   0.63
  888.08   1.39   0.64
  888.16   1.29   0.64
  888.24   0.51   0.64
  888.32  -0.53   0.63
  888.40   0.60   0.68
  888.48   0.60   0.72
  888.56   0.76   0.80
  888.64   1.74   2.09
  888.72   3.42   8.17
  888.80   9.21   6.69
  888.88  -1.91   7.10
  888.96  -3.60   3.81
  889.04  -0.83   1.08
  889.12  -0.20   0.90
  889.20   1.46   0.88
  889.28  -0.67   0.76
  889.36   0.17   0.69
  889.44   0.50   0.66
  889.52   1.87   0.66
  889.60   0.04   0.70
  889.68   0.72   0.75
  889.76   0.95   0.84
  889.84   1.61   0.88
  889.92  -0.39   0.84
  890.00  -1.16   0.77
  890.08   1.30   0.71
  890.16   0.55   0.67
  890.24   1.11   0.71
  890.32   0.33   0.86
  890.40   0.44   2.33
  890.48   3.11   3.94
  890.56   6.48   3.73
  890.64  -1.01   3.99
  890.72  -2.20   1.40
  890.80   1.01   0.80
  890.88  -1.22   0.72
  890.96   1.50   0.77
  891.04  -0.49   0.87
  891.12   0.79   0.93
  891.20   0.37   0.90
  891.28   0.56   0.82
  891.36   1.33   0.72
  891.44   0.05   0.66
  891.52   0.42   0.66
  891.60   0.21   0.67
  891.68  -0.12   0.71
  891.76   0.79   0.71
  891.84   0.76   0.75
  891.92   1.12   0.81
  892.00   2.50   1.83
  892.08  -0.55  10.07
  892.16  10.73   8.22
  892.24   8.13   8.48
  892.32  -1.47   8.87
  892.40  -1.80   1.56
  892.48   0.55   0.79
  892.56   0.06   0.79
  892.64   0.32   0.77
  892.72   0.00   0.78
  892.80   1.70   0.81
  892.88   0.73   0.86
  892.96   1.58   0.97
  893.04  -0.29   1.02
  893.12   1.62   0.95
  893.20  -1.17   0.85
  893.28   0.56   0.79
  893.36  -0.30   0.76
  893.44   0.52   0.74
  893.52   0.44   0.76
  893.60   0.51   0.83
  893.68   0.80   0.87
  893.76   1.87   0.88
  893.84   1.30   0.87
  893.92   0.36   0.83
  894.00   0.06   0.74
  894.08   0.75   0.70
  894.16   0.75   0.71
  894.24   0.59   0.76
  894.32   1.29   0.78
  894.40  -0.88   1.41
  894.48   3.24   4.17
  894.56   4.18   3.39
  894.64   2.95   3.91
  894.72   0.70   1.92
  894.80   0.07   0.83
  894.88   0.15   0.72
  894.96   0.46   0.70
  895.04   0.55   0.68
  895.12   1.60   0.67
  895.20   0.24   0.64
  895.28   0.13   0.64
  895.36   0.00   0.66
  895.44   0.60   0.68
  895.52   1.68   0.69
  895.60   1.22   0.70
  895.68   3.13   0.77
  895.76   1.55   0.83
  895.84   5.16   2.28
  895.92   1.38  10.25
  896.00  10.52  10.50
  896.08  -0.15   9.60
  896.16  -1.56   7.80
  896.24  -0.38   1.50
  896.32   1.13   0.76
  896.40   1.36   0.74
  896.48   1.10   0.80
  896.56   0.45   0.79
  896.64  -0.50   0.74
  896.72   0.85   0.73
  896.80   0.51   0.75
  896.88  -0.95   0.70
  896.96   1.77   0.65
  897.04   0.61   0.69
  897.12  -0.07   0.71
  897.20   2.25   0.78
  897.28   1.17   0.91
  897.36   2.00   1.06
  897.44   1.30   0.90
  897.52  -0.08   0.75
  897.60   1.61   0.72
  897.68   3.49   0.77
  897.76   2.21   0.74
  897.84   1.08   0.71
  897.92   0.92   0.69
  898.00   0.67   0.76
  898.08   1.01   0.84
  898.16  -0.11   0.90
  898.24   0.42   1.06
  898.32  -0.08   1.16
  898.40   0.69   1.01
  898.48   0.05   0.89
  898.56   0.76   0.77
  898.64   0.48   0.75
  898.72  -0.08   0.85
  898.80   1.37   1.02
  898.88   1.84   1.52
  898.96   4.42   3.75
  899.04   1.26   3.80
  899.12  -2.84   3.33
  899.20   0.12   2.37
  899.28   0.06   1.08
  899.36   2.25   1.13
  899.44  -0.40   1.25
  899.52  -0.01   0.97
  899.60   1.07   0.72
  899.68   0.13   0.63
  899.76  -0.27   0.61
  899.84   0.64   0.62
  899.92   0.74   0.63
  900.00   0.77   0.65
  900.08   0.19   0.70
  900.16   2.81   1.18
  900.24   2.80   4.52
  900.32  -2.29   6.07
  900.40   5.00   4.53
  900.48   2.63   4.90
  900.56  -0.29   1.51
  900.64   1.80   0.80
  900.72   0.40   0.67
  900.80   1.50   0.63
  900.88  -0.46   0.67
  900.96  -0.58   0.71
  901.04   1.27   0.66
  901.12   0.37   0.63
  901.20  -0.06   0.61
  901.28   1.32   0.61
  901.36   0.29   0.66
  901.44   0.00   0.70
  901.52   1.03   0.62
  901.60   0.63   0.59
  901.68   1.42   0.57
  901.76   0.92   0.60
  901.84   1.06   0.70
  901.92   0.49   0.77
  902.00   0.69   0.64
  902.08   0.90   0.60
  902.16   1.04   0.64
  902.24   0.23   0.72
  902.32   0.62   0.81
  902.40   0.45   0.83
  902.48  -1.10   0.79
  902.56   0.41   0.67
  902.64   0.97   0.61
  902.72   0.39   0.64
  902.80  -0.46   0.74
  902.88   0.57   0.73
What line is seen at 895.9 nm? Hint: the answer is [S II] 6716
